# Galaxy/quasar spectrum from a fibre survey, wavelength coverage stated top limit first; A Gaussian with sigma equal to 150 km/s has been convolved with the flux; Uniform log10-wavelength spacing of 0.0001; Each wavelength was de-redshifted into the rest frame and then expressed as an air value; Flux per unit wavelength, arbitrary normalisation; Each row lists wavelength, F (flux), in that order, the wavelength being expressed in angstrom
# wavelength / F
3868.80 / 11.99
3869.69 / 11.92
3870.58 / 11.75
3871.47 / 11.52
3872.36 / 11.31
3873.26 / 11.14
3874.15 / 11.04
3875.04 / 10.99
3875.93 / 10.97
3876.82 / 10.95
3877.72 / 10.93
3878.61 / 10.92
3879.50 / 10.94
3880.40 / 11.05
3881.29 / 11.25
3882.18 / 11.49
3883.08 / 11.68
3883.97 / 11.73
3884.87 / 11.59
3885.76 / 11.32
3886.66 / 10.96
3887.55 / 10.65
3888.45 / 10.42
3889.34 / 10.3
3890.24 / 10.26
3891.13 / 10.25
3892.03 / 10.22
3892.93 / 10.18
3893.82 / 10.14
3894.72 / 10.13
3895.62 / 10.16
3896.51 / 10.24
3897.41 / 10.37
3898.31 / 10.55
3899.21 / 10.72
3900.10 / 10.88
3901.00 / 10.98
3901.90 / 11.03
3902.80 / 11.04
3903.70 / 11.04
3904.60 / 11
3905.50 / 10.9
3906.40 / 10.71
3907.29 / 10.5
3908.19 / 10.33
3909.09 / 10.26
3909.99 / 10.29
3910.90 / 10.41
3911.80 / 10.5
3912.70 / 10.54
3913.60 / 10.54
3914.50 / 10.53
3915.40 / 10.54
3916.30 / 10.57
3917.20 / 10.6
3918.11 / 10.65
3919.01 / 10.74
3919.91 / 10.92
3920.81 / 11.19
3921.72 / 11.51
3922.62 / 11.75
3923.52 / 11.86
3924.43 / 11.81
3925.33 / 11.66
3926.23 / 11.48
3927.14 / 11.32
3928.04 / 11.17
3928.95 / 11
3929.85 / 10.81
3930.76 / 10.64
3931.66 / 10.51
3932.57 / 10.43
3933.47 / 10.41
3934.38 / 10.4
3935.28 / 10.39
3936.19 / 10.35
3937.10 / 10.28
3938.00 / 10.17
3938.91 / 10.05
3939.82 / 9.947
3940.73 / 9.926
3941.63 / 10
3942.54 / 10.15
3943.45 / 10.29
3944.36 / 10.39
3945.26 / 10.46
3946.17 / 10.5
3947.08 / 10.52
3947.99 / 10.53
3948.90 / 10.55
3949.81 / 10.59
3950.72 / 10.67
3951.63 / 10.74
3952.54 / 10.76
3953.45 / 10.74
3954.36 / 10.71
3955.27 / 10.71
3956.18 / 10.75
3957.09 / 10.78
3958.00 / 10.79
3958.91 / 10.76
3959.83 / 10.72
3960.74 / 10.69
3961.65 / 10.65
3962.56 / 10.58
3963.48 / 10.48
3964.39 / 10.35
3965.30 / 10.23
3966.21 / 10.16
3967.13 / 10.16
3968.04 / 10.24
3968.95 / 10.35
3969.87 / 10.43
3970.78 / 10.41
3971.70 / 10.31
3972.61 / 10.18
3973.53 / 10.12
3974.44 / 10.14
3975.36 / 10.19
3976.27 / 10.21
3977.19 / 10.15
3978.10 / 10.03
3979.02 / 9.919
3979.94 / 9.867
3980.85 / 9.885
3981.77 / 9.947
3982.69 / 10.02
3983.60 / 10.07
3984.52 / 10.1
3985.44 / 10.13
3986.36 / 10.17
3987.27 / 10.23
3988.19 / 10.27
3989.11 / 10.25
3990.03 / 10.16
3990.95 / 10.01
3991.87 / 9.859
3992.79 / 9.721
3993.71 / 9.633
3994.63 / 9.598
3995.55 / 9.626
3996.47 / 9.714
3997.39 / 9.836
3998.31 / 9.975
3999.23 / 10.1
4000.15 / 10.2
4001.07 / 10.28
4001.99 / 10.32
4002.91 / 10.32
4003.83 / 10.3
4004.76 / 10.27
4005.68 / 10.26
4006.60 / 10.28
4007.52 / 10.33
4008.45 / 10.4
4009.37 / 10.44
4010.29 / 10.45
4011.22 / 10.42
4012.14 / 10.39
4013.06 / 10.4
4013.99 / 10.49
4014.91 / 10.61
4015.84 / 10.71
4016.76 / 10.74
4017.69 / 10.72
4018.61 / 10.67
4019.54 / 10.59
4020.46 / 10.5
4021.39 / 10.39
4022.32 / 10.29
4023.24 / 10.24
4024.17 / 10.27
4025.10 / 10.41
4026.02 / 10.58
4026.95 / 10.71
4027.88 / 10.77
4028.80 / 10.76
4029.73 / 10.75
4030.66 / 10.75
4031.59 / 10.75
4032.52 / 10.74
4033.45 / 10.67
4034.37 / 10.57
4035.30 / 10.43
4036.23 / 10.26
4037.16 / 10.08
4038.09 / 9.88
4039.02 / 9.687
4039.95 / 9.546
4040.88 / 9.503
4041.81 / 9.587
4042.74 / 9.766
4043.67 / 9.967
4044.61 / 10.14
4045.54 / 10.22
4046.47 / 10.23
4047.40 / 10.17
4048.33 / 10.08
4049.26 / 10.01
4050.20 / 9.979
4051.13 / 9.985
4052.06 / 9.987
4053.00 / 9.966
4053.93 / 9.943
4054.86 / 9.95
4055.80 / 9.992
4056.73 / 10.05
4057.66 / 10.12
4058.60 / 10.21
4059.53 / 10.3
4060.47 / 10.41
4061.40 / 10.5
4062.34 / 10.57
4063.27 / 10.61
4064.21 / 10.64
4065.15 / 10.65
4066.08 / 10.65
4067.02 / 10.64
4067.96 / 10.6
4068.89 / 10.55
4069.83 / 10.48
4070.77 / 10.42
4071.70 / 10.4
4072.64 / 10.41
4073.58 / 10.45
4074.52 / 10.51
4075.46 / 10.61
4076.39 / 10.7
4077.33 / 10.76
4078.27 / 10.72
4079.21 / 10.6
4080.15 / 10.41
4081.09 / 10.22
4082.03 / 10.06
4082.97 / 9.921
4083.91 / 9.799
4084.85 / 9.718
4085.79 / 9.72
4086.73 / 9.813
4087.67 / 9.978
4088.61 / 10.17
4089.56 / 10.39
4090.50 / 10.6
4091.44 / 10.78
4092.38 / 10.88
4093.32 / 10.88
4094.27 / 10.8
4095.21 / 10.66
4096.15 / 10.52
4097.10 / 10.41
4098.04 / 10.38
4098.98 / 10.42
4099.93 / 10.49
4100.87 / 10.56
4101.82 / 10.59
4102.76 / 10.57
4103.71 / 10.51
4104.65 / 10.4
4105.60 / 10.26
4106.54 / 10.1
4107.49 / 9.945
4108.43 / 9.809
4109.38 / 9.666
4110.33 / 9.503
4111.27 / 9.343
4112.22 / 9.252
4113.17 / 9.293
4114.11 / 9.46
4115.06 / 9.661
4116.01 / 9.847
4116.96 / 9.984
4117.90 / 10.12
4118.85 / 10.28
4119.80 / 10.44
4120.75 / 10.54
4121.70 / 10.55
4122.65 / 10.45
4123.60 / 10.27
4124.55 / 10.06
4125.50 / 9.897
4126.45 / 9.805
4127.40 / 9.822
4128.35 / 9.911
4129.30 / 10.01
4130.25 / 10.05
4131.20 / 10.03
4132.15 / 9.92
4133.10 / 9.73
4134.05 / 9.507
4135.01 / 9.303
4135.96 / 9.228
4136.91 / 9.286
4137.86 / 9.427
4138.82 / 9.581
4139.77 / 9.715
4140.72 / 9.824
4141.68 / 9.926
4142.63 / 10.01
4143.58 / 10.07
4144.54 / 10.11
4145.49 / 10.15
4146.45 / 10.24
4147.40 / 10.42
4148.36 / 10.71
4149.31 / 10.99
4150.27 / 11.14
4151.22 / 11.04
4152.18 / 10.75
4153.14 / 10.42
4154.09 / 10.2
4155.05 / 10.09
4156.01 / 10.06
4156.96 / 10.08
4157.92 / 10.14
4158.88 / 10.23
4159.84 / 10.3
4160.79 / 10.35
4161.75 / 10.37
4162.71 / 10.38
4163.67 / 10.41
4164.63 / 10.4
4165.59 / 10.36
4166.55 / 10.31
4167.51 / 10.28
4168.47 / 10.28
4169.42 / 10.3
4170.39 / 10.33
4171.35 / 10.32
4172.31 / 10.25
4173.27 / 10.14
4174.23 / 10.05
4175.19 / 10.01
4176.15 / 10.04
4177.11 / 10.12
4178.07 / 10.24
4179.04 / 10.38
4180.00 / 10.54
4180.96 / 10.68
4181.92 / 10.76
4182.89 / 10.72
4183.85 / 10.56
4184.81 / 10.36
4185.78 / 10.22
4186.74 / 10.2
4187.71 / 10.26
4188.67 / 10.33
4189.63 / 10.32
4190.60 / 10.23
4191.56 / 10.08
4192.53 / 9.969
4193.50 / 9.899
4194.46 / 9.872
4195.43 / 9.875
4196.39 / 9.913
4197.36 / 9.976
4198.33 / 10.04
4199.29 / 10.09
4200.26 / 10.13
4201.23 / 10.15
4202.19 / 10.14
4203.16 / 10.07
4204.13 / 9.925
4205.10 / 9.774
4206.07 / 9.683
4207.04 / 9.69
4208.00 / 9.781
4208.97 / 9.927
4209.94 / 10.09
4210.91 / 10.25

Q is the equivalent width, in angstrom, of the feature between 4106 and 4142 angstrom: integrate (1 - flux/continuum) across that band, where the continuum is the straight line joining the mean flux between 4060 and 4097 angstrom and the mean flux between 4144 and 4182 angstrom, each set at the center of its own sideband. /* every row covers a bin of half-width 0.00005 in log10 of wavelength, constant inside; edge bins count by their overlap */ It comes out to 1.95 angstrom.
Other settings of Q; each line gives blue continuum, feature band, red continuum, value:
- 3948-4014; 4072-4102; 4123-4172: -0.6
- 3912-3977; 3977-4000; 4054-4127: 1.2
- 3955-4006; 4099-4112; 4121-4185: 0.1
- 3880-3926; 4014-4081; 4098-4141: -0.8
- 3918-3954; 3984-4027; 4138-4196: 1.3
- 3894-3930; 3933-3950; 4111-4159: 0.7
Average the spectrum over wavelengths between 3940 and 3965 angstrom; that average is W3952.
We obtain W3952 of 10.5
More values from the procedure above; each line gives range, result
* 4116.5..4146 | 9.94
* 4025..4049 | 10.3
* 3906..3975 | 10.6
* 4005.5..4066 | 10.3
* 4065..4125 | 10.3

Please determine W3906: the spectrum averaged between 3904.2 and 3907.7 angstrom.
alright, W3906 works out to 10.8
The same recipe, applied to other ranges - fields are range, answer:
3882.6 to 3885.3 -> 11.6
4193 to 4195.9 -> 9.87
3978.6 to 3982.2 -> 9.9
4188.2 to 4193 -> 10.2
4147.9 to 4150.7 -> 10.9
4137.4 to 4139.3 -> 9.49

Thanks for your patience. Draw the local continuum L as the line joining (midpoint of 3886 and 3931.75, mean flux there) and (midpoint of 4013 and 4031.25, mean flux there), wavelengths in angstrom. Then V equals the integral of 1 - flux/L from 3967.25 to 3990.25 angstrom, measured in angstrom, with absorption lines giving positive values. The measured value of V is 1.05 angstrom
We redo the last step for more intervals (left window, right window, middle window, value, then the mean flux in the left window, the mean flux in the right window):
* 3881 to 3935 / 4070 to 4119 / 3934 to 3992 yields 1.7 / 10.8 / 10.2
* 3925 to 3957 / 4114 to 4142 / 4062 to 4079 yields -0.8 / 10.6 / 9.89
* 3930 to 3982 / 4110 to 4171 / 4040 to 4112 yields -0.5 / 10.4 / 10.1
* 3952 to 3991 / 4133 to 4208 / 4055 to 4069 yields -0.2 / 10.3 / 10.2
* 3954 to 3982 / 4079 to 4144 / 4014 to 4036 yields -0.8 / 10.4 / 10.1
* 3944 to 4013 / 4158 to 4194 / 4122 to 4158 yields 0.8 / 10.3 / 10.3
